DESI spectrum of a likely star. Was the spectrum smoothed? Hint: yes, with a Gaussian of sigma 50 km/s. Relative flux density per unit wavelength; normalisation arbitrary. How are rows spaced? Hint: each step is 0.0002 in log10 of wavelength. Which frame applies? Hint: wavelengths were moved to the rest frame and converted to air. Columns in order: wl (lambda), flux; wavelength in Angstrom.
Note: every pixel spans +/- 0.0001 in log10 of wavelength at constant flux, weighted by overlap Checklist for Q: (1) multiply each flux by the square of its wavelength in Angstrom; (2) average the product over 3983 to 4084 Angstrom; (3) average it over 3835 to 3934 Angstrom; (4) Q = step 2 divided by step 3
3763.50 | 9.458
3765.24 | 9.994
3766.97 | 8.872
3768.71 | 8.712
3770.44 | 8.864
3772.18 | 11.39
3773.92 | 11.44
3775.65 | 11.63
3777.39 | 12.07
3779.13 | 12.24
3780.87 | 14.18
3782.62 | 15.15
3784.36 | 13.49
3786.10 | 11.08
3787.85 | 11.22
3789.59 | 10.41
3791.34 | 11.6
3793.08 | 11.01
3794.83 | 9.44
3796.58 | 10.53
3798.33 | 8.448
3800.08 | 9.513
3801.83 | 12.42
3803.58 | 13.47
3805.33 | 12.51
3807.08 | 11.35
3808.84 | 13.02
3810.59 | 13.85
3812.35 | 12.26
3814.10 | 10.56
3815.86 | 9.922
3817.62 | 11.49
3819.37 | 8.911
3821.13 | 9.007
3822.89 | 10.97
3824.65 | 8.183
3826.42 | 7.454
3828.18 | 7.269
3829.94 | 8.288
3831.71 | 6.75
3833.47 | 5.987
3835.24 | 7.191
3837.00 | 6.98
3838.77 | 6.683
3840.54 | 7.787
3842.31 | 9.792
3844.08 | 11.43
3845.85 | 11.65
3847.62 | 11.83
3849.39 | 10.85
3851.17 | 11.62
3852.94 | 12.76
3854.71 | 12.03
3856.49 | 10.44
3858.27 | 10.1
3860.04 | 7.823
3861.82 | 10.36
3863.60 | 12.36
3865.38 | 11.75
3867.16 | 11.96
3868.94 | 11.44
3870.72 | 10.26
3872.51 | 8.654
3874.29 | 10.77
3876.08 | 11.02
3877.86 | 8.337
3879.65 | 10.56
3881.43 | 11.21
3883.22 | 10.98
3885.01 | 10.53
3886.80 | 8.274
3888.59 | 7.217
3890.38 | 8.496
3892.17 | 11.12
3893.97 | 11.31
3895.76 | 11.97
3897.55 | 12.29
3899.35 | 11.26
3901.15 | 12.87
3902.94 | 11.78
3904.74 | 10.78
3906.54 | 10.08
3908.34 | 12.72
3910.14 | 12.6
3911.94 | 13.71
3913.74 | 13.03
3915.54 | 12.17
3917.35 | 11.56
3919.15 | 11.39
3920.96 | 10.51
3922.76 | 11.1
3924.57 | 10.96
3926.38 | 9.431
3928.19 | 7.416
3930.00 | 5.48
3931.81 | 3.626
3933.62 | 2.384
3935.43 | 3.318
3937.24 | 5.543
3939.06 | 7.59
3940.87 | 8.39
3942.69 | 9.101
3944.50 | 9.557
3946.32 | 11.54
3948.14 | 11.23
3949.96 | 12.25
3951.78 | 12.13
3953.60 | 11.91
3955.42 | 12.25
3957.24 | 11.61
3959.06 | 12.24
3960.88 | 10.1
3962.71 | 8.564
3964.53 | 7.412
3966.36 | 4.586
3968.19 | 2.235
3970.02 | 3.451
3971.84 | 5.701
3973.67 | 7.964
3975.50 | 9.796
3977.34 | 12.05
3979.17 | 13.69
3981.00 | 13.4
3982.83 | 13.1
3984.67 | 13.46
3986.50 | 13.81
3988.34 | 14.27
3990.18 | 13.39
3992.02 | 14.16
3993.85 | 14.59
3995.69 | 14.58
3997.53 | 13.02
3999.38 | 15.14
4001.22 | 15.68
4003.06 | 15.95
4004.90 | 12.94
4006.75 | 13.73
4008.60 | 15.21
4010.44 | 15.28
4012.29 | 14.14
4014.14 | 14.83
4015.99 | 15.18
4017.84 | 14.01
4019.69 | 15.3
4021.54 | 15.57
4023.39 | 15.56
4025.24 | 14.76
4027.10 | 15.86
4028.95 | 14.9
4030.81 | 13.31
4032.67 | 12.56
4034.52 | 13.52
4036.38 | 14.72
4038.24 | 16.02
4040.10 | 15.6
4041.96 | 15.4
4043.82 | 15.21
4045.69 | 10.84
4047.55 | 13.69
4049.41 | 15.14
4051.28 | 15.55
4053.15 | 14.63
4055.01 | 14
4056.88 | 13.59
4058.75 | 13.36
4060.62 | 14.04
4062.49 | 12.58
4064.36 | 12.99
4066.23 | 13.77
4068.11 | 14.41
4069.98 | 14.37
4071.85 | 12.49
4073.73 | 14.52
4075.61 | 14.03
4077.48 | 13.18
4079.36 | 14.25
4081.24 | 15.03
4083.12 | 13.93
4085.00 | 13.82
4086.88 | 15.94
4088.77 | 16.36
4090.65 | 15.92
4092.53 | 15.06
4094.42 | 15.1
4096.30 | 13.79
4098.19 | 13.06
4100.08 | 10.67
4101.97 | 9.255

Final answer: 1.5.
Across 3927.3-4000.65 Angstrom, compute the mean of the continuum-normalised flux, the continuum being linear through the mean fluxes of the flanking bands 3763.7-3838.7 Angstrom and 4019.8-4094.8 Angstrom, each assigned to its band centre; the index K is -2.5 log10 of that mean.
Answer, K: 0.29 mag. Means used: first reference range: 10.4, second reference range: 14.4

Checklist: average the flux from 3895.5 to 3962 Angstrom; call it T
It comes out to 10.2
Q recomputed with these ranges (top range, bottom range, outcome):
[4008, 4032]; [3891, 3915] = 1.32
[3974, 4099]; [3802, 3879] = 1.54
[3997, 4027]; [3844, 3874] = 1.46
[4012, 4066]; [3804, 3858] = 1.60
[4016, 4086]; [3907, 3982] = 1.60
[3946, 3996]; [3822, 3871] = 1.19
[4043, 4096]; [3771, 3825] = 1.43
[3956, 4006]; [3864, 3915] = 1.09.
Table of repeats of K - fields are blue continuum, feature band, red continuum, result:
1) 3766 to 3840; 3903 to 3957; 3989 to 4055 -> 0.284 mag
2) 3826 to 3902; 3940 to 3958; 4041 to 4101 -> 0.067 mag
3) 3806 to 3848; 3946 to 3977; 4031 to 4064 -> 0.322 mag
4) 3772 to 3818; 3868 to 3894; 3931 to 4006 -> 0.115 mag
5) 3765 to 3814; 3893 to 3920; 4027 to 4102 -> 0.054 mag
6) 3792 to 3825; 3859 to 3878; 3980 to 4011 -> 0.142 mag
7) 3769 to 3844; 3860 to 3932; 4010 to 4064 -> 0.127 mag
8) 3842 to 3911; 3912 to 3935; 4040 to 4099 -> 0.263 mag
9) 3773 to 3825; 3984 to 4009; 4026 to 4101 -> -0.062 mag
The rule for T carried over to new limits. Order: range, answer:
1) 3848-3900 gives 10.6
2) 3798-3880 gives 10.2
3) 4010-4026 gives 15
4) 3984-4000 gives 14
